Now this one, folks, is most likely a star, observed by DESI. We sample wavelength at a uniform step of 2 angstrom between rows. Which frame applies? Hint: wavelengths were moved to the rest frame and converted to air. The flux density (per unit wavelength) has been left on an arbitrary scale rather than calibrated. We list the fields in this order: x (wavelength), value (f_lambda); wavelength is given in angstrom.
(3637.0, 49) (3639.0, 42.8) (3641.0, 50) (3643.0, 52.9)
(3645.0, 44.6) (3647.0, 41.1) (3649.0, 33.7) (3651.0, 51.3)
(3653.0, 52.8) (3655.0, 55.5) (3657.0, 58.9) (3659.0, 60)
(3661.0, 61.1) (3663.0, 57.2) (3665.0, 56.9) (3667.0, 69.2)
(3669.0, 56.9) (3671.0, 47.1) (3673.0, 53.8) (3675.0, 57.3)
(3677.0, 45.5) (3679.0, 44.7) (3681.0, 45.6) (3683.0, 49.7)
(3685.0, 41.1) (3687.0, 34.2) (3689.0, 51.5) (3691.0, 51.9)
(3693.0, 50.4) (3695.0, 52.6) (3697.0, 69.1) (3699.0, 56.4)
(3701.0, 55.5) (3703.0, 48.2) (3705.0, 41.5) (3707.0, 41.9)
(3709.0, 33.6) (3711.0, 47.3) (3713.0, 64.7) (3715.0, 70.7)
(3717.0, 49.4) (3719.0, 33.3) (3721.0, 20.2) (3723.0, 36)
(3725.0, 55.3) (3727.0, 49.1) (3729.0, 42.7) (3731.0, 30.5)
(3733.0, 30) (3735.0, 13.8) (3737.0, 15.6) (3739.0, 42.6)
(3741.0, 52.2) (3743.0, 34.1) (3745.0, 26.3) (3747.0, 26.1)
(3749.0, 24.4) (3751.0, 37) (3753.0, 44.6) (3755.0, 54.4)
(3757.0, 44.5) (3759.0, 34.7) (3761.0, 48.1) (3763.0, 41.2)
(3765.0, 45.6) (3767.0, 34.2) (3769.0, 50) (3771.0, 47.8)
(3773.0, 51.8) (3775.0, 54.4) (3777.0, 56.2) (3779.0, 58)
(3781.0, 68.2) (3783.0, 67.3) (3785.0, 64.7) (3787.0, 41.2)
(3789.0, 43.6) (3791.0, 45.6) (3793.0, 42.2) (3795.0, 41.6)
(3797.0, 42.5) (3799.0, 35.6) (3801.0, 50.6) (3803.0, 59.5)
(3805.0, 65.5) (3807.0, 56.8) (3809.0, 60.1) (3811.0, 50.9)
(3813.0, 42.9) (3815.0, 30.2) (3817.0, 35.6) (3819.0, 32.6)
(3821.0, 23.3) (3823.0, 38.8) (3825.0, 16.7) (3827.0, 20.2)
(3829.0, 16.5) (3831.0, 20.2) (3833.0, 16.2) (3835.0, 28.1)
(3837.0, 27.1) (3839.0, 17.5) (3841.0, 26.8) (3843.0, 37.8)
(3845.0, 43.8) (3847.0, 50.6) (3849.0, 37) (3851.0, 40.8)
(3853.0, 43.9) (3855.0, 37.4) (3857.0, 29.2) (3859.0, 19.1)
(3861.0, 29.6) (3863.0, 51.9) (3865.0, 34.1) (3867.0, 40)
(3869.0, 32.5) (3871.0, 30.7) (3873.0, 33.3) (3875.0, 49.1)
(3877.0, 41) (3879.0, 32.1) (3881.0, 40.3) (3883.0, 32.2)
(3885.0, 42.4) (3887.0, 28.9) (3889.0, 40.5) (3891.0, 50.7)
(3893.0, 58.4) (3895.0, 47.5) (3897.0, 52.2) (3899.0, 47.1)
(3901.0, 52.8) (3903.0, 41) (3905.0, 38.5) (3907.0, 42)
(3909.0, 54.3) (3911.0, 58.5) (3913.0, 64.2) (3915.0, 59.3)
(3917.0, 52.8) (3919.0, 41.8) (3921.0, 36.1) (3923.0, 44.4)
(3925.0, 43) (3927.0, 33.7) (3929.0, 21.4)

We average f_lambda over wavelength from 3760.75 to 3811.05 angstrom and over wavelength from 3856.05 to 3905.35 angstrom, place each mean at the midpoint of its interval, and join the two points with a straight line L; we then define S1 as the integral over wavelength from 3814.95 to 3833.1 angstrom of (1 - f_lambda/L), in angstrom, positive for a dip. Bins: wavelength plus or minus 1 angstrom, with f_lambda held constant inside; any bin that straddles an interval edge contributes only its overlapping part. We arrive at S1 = 8.3 angstrom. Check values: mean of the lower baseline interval 50.9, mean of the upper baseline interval 39.8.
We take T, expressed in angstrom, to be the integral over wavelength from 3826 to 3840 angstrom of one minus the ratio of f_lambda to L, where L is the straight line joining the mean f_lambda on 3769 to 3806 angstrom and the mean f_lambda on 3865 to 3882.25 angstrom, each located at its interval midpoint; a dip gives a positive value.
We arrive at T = 7.4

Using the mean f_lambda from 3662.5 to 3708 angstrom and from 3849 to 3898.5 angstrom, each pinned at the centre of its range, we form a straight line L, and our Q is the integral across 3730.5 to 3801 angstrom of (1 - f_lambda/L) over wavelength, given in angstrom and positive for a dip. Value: 4.6 angstrom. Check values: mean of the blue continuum 51.2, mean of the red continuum 39.1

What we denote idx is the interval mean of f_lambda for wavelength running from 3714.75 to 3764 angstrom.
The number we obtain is 37.8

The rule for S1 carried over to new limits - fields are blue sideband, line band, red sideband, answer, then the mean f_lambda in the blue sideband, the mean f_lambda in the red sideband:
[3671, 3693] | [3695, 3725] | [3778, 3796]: 0.47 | 47.6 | 52.5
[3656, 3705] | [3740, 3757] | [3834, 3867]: 2.91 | 52.9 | 34.8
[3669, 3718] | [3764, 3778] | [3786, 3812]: 0.20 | 50.3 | 48.9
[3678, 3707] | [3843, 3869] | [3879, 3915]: 5.07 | 49.2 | 46.5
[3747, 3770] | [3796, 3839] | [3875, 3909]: 5.95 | 41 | 43.5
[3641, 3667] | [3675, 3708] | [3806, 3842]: -0.74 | 52.7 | 31.1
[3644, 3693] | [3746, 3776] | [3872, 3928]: 3.65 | 50.9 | 44.9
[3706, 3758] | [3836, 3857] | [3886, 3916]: 4.57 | 39.2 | 49.1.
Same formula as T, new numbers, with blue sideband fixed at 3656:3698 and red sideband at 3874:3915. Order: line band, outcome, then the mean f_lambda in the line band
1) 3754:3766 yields 1.3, 44.8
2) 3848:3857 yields 1.7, 38.6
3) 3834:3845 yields 4.3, 28.9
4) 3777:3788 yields -2.2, 59.5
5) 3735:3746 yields 4.0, 32.3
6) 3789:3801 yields 1.7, 42.4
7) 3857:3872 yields 4.3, 33.7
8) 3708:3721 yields 1.1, 47.6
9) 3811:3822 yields 3.2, 34.6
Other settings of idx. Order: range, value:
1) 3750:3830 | 44.9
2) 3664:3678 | 55.2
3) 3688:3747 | 43.4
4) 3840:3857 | 39.1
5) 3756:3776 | 45.2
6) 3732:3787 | 43.2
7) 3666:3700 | 51.6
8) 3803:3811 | 59.4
